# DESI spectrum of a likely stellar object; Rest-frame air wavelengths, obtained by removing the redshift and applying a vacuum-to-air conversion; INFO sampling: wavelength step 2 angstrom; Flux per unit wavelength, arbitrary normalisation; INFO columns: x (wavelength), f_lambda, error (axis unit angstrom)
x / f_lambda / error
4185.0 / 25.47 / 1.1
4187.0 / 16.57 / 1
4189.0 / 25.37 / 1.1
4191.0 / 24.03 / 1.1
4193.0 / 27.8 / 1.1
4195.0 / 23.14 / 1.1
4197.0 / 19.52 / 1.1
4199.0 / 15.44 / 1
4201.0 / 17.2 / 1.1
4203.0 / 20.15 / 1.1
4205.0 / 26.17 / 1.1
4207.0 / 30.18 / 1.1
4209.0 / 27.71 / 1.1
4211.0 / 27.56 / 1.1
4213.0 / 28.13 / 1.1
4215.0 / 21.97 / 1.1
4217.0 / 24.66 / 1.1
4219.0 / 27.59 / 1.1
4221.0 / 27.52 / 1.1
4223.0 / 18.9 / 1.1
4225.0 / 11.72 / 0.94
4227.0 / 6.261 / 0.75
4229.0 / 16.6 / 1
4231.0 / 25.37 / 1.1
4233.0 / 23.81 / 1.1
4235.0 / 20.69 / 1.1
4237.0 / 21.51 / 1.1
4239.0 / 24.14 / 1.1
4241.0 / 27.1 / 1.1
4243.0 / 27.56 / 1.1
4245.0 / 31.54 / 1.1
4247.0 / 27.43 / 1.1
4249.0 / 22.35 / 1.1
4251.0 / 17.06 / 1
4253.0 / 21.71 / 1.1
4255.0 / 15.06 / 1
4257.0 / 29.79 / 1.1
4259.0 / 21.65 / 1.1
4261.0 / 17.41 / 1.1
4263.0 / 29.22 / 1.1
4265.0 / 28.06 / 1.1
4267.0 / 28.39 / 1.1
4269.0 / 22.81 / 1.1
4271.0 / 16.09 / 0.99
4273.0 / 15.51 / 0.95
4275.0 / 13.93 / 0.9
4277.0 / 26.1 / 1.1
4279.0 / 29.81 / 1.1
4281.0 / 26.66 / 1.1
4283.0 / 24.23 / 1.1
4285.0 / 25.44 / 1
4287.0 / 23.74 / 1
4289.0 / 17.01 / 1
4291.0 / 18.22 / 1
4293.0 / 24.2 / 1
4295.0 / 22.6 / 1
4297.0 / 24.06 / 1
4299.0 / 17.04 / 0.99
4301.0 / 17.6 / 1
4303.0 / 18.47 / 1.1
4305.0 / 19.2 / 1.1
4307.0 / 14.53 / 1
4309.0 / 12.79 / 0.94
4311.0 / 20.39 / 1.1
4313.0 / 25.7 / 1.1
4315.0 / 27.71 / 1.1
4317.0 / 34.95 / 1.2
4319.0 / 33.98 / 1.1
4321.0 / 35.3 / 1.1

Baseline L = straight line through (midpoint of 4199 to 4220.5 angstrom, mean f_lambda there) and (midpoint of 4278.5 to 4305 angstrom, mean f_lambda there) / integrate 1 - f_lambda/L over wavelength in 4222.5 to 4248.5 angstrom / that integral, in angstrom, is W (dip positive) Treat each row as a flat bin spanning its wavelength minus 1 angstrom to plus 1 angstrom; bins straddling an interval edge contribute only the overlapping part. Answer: 2.2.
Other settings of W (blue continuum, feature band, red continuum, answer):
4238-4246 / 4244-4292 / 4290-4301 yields 2.7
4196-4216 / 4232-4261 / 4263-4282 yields -0.1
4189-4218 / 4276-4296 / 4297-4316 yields -3.3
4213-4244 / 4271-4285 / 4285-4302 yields -0.9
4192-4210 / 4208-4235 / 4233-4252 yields 1.8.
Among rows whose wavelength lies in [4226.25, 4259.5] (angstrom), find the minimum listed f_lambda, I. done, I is 6.261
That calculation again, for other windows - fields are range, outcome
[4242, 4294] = 13.93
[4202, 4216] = 20.15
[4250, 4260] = 15.06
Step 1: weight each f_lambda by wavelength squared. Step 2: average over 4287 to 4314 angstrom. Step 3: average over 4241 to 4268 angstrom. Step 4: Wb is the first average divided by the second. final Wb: 0.81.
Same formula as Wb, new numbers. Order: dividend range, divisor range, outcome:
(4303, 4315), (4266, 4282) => 0.87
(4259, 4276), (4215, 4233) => 1.09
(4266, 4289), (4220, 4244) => 1.11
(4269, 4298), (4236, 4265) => 0.93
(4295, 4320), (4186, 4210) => 1.03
